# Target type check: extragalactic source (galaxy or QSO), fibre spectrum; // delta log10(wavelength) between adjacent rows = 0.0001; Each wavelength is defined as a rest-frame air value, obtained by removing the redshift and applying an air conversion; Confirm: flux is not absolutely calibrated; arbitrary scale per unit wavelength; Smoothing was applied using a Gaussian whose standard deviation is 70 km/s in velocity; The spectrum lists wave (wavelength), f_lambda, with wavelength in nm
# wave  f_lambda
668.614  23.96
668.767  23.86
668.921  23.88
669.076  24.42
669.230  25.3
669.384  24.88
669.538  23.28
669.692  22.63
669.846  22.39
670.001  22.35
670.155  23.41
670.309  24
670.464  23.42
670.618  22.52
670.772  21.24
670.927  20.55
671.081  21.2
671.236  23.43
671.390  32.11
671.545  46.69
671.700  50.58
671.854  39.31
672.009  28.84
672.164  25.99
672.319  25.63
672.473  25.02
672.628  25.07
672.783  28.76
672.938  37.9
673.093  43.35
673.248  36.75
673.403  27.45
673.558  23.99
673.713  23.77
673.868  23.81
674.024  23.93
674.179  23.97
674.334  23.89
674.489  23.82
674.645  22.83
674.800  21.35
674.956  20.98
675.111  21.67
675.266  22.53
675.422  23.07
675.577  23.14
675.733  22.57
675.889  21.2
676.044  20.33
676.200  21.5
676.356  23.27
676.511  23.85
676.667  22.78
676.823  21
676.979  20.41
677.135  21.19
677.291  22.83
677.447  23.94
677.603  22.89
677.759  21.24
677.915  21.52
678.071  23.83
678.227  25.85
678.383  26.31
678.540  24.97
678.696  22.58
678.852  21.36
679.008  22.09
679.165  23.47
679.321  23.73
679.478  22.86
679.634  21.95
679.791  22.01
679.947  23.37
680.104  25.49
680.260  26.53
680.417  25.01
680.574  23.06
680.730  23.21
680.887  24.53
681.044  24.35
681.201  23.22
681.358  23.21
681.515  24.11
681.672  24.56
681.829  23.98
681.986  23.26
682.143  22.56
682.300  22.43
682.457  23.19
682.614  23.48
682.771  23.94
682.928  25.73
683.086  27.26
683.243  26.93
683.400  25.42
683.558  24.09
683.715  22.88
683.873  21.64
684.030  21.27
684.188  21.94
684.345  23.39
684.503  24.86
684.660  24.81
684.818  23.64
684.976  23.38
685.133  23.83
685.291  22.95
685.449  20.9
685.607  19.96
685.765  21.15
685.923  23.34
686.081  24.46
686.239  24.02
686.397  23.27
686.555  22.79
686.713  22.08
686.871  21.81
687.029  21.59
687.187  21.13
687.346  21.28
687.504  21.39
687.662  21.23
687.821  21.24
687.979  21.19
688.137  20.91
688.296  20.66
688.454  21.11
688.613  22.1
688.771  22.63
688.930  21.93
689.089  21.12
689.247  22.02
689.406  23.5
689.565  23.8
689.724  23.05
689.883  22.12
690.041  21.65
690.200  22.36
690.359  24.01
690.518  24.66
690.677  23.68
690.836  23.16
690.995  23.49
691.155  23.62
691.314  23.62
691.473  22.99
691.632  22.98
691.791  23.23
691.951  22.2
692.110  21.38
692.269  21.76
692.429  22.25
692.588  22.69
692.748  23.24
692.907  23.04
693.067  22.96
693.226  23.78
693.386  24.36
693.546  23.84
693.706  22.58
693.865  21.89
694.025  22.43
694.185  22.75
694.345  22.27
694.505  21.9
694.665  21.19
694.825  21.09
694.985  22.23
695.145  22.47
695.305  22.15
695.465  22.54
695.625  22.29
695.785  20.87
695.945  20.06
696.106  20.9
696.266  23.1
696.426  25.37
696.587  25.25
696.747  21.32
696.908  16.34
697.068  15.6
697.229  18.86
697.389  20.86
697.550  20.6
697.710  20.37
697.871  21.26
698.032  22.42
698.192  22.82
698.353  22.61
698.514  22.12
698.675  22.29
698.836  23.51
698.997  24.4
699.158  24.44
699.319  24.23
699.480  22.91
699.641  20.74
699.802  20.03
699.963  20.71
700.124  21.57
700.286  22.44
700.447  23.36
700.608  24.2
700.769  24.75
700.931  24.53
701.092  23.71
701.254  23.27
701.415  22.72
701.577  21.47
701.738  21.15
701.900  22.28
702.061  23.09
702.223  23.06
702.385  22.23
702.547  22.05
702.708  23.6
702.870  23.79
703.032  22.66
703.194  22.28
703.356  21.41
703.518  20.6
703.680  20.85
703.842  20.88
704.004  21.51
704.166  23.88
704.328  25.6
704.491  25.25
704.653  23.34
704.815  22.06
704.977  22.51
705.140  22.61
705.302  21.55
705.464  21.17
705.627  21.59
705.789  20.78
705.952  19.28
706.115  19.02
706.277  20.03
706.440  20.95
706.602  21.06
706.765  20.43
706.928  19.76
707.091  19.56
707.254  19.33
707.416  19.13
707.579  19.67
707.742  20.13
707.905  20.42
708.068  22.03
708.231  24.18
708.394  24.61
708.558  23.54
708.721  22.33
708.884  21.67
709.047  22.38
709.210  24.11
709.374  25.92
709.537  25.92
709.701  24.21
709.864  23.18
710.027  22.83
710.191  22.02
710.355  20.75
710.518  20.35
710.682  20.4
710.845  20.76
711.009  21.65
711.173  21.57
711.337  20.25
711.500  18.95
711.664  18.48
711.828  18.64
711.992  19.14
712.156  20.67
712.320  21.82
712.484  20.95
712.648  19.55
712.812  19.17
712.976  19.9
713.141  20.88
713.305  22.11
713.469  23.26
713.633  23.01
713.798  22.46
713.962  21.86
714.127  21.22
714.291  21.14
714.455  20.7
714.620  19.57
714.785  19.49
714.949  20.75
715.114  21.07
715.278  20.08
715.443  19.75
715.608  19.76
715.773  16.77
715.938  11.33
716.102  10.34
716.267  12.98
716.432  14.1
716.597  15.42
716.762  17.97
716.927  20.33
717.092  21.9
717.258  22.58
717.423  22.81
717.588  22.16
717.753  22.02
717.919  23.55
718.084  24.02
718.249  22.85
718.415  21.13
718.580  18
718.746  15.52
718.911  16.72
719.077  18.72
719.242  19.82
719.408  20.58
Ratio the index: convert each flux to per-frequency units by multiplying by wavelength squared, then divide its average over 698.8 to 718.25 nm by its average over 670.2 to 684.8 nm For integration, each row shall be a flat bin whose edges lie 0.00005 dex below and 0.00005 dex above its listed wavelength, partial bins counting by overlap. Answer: 0.9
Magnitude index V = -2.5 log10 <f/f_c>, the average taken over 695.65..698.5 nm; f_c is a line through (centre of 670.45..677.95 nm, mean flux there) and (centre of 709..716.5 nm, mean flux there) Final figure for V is 0.07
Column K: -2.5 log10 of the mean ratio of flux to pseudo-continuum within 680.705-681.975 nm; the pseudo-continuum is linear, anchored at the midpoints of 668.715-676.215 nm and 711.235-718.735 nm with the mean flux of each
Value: 0.04 mag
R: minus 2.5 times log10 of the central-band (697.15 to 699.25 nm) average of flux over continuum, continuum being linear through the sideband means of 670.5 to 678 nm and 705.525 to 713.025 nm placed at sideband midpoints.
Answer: 0.03 mag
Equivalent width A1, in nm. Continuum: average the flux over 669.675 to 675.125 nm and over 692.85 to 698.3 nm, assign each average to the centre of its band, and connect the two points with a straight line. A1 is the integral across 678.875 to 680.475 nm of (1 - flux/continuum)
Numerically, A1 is 0.122 nm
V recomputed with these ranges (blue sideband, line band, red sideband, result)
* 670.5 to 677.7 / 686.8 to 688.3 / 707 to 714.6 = 0.14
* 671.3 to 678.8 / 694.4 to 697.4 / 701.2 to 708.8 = 0.09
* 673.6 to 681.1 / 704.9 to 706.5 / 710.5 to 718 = -0.02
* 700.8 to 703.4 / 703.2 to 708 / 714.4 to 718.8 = 0.04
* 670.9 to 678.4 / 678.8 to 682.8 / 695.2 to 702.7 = 0.06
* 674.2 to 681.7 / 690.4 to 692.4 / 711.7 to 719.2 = -0.06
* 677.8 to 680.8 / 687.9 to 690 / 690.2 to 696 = 0.05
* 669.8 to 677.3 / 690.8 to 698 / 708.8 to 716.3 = 0.05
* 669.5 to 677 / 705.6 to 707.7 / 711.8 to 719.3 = 0.05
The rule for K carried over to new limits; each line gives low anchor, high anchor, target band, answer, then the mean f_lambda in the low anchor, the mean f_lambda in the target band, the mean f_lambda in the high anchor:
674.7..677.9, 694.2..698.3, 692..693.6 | -0.07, 22.1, 22.9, 21.4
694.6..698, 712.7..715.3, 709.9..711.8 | 0.02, 21.2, 20.7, 21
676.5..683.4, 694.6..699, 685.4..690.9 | 0.02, 23.6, 22.2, 21.6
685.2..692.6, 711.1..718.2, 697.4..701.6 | -0.06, 22.4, 22.6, 19.9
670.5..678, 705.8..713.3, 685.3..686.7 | 0.08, 25.7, 22.5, 21.2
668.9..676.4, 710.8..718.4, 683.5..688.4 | 0.08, 26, 22.3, 20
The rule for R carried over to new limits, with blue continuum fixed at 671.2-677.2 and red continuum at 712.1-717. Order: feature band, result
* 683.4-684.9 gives 0.07 mag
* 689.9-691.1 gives 0.02 mag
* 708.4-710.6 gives -0.14 mag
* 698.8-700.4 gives -0.02 mag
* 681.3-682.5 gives 0.08 mag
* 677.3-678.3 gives 0.12 mag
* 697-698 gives 0.13 mag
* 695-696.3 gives 0.05 mag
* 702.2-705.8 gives -0.06 mag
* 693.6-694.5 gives 0.03 mag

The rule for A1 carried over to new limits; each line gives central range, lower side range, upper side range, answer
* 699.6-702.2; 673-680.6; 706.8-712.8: -0.06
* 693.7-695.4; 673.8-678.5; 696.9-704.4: 0.02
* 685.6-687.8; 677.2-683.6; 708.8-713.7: 0.11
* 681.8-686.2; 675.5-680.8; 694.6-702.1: -0.14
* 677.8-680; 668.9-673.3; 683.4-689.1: 0.17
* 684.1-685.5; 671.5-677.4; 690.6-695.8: 0.06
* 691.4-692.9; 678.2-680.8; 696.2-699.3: -0.01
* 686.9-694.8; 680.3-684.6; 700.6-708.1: 0.22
